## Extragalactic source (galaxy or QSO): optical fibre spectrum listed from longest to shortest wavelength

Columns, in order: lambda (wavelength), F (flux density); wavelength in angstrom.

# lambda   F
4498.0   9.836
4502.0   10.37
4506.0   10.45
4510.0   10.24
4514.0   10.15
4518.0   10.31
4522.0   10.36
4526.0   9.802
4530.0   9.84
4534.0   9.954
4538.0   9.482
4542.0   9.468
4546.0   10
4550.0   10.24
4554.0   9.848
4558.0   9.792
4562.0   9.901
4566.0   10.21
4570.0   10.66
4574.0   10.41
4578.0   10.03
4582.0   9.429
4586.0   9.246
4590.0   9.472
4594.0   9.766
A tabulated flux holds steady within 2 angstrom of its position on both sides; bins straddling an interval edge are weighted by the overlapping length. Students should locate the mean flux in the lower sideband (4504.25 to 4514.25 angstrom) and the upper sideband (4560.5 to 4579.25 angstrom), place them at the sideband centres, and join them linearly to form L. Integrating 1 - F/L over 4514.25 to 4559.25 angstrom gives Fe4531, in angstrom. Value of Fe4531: 1.5 angstrom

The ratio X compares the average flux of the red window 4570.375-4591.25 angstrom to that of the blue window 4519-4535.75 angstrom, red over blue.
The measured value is 0.98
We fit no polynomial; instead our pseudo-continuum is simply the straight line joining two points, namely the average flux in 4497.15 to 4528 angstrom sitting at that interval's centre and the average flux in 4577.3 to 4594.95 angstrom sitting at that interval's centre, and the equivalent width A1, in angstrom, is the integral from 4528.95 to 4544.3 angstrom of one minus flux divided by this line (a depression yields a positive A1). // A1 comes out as 0.5 angstrom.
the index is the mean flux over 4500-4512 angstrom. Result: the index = 10.4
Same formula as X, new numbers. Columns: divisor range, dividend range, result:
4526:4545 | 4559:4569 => 1.04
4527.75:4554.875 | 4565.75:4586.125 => 1.02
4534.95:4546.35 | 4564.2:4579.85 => 1.07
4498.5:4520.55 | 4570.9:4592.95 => 0.95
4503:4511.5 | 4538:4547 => 0.93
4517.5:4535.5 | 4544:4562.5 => 0.99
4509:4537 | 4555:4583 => 1.00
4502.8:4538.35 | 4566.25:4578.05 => 1.03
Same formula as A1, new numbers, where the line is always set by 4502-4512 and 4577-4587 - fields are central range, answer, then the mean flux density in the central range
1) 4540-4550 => 0.1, 9.84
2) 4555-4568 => -0.2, 9.96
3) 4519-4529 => 0.1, 10.1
